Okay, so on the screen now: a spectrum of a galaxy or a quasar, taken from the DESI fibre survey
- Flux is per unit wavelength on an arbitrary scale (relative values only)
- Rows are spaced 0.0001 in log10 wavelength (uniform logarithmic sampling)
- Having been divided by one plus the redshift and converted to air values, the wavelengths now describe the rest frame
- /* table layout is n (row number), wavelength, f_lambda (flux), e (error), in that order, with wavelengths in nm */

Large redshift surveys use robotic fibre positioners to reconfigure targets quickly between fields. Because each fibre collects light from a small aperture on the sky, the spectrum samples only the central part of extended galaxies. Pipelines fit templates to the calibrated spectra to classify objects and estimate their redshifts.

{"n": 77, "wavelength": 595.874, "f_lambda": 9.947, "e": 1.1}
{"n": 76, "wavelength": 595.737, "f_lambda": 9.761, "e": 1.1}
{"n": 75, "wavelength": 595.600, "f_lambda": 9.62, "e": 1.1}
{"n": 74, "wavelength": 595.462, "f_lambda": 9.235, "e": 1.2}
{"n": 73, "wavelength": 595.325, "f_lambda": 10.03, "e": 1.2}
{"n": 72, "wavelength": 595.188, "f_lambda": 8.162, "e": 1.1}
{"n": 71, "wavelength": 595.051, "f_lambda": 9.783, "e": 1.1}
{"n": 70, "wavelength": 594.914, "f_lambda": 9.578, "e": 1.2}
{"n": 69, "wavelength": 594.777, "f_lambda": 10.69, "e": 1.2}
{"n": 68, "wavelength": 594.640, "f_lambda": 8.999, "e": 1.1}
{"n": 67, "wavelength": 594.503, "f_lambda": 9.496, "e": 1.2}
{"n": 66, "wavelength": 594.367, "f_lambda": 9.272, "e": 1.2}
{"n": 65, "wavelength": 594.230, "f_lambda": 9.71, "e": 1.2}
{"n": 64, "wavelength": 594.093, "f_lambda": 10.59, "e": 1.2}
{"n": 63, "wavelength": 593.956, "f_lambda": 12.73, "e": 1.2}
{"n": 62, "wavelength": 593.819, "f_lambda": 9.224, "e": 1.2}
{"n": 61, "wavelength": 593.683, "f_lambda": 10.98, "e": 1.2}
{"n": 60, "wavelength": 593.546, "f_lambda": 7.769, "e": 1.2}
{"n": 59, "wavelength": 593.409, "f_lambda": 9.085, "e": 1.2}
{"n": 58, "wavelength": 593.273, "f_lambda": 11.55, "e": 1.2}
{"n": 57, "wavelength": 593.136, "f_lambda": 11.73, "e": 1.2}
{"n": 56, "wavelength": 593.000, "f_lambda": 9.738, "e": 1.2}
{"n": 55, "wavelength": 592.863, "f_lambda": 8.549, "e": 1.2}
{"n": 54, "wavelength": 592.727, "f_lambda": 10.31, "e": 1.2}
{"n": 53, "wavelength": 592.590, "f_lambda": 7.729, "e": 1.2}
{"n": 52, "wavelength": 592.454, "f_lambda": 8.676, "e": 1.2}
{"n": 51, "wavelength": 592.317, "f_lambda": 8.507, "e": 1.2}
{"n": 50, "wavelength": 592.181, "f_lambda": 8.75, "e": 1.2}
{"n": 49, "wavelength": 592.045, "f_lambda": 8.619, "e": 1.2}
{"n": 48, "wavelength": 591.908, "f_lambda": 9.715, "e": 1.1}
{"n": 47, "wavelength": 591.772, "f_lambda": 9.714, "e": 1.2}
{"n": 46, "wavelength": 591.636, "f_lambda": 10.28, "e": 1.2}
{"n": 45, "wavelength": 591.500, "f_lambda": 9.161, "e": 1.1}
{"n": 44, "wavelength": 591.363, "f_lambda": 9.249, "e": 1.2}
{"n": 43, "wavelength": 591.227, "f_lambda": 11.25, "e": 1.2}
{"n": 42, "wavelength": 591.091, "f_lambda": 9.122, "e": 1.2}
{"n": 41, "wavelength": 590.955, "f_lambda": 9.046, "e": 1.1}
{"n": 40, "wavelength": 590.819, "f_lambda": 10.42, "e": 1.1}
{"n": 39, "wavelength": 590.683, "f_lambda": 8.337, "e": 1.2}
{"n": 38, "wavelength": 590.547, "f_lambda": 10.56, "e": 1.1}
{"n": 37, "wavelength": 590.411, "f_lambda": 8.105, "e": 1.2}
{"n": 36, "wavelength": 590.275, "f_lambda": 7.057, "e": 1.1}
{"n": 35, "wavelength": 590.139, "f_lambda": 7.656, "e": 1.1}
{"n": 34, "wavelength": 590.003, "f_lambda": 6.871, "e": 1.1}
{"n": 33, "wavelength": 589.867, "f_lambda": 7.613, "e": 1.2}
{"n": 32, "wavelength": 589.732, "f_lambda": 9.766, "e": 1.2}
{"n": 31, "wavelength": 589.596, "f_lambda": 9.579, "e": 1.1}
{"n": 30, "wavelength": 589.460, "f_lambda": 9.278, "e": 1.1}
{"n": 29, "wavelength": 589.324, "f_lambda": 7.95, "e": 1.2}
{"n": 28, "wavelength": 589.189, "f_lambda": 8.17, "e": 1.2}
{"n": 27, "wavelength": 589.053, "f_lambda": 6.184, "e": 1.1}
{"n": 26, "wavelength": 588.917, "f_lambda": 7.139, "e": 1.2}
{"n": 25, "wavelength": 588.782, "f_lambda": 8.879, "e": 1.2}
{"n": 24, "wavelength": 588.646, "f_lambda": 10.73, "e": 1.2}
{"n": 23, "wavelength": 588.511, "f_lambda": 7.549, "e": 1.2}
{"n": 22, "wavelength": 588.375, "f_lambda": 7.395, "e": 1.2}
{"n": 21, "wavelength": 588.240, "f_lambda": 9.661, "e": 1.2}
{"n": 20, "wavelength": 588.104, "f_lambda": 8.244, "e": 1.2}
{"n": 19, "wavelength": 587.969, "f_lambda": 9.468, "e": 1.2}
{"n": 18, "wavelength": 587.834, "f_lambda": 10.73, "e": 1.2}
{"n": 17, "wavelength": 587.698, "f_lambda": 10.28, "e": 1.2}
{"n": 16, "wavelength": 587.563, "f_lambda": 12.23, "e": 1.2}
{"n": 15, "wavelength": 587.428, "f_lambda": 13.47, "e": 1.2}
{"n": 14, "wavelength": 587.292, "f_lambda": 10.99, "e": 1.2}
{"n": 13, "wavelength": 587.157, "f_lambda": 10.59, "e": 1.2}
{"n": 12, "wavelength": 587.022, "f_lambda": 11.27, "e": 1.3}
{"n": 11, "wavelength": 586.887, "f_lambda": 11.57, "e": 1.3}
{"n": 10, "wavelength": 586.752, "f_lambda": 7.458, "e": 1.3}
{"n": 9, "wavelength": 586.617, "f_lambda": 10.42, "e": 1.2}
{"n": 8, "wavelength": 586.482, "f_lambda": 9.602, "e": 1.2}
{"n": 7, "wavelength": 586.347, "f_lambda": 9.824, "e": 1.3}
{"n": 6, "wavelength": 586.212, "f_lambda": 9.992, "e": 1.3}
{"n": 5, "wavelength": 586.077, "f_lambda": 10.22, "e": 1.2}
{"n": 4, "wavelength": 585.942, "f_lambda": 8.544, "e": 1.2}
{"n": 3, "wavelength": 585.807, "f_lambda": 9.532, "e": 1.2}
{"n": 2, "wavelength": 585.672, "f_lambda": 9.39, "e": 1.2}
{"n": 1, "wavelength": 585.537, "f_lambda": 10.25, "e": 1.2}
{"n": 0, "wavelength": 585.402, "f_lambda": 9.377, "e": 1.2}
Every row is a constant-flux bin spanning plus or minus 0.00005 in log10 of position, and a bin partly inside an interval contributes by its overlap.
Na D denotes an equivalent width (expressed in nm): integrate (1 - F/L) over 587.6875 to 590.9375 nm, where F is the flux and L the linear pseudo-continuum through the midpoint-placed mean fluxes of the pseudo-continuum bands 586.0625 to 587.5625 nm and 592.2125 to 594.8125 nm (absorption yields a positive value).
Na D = 0.52 nm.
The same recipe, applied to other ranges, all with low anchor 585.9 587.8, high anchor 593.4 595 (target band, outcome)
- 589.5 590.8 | 0.22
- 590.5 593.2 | 0.16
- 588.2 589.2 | 0.21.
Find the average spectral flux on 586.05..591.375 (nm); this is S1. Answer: 9.34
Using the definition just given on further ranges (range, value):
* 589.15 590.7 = 8.42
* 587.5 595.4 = 9.27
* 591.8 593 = 8.93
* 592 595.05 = 9.66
